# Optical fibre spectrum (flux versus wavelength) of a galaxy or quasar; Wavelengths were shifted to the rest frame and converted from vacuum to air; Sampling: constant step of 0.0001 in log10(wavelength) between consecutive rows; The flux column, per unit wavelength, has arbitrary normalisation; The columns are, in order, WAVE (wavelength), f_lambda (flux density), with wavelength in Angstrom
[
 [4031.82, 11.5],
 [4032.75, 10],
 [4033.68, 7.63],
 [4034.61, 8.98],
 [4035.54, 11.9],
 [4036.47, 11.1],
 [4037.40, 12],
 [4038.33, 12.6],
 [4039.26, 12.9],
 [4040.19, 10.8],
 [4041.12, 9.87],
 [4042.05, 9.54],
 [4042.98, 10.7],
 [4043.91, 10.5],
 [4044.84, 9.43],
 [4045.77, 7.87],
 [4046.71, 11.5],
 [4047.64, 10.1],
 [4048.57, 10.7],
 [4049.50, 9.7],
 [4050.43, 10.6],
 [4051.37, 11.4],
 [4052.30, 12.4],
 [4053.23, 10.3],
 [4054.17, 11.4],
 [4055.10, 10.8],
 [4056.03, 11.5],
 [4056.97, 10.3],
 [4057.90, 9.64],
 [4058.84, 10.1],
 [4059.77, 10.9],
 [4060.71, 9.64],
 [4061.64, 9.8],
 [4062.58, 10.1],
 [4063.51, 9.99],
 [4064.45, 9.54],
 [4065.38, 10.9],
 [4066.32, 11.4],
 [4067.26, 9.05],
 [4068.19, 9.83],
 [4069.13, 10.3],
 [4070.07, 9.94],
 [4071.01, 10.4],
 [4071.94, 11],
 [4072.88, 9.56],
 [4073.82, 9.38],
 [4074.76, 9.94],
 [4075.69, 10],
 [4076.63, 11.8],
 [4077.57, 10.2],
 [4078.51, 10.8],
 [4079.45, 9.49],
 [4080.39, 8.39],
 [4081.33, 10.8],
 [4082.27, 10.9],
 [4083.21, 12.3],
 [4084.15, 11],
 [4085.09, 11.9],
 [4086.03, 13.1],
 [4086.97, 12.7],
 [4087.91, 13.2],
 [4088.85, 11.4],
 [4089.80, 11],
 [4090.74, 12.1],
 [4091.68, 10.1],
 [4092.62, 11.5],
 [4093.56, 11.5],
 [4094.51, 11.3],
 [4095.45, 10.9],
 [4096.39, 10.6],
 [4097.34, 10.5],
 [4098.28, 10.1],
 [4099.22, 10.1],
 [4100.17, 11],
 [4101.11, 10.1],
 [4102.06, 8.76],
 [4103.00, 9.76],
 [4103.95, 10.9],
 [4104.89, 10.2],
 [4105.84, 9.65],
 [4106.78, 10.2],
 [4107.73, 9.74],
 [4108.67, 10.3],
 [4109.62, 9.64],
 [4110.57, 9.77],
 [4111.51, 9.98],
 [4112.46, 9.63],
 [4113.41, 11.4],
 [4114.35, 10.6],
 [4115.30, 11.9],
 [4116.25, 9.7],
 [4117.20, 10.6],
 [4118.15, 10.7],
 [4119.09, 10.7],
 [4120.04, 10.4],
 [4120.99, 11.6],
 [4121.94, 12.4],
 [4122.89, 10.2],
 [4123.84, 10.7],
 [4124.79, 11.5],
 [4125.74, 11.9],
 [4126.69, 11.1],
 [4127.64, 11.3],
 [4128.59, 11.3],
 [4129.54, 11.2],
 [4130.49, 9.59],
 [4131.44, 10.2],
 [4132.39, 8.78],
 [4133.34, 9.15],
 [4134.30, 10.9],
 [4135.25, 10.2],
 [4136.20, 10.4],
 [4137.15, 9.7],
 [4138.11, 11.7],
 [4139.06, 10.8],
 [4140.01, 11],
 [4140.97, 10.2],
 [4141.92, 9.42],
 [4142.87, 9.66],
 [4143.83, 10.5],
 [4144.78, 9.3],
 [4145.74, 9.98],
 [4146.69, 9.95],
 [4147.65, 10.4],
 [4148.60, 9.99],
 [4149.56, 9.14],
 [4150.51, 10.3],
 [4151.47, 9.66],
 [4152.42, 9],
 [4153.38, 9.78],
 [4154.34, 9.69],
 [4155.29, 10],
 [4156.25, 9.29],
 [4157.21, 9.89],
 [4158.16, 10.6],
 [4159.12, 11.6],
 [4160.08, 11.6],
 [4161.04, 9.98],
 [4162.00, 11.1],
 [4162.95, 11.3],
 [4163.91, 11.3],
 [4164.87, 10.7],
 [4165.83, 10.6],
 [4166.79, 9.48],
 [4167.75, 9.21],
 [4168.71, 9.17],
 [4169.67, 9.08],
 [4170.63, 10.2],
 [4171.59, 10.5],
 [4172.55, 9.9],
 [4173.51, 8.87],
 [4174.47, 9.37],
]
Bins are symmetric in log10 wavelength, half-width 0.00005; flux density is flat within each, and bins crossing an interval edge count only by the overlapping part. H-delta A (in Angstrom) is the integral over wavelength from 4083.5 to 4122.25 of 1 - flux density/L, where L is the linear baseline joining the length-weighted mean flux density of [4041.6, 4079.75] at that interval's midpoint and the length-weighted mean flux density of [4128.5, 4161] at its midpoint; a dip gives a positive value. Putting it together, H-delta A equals -2.19 Angstrom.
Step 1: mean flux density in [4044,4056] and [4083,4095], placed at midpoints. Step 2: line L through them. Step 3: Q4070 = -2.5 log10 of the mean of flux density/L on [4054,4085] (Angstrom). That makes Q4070 0.08 mag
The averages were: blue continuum 10.6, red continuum 11.8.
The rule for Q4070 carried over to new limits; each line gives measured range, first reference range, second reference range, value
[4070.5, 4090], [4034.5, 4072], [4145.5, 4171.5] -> -0.050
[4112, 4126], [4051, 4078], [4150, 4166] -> -0.054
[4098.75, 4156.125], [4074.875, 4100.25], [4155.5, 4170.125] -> 0.038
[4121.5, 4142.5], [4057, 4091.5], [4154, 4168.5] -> -0.014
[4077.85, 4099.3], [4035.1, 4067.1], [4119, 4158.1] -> -0.064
